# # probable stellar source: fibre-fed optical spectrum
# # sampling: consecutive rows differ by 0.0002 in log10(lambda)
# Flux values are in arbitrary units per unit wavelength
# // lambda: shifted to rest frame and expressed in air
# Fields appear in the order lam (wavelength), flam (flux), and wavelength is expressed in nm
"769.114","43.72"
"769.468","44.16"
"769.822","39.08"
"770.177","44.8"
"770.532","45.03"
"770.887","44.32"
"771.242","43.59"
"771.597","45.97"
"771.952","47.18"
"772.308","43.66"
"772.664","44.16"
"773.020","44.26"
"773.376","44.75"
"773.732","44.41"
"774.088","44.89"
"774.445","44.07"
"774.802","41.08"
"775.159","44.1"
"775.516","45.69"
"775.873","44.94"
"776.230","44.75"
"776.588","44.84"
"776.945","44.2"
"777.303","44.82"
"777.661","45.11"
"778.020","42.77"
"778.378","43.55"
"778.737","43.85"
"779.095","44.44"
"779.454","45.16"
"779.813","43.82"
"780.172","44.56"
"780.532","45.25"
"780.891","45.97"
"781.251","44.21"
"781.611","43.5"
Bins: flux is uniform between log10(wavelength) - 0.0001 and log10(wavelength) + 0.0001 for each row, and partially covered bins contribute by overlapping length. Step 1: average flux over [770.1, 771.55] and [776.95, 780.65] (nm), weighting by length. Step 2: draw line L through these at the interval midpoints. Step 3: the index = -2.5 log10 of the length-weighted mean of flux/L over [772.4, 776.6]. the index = 0.00 mag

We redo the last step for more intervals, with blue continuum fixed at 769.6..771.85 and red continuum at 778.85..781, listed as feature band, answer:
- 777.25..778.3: 0.01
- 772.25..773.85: 0.00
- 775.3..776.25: -0.02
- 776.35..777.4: 0.00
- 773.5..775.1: 0.01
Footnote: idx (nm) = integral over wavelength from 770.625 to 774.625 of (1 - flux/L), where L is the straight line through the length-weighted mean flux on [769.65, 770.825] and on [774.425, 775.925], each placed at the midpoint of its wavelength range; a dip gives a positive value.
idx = -0.11 nm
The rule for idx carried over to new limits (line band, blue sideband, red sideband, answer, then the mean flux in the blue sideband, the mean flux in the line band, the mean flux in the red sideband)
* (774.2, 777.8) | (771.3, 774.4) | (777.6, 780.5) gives 0.01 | 44.8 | 44.4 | 44.2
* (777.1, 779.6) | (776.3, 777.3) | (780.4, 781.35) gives 0.03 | 44.6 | 44.2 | 45.2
